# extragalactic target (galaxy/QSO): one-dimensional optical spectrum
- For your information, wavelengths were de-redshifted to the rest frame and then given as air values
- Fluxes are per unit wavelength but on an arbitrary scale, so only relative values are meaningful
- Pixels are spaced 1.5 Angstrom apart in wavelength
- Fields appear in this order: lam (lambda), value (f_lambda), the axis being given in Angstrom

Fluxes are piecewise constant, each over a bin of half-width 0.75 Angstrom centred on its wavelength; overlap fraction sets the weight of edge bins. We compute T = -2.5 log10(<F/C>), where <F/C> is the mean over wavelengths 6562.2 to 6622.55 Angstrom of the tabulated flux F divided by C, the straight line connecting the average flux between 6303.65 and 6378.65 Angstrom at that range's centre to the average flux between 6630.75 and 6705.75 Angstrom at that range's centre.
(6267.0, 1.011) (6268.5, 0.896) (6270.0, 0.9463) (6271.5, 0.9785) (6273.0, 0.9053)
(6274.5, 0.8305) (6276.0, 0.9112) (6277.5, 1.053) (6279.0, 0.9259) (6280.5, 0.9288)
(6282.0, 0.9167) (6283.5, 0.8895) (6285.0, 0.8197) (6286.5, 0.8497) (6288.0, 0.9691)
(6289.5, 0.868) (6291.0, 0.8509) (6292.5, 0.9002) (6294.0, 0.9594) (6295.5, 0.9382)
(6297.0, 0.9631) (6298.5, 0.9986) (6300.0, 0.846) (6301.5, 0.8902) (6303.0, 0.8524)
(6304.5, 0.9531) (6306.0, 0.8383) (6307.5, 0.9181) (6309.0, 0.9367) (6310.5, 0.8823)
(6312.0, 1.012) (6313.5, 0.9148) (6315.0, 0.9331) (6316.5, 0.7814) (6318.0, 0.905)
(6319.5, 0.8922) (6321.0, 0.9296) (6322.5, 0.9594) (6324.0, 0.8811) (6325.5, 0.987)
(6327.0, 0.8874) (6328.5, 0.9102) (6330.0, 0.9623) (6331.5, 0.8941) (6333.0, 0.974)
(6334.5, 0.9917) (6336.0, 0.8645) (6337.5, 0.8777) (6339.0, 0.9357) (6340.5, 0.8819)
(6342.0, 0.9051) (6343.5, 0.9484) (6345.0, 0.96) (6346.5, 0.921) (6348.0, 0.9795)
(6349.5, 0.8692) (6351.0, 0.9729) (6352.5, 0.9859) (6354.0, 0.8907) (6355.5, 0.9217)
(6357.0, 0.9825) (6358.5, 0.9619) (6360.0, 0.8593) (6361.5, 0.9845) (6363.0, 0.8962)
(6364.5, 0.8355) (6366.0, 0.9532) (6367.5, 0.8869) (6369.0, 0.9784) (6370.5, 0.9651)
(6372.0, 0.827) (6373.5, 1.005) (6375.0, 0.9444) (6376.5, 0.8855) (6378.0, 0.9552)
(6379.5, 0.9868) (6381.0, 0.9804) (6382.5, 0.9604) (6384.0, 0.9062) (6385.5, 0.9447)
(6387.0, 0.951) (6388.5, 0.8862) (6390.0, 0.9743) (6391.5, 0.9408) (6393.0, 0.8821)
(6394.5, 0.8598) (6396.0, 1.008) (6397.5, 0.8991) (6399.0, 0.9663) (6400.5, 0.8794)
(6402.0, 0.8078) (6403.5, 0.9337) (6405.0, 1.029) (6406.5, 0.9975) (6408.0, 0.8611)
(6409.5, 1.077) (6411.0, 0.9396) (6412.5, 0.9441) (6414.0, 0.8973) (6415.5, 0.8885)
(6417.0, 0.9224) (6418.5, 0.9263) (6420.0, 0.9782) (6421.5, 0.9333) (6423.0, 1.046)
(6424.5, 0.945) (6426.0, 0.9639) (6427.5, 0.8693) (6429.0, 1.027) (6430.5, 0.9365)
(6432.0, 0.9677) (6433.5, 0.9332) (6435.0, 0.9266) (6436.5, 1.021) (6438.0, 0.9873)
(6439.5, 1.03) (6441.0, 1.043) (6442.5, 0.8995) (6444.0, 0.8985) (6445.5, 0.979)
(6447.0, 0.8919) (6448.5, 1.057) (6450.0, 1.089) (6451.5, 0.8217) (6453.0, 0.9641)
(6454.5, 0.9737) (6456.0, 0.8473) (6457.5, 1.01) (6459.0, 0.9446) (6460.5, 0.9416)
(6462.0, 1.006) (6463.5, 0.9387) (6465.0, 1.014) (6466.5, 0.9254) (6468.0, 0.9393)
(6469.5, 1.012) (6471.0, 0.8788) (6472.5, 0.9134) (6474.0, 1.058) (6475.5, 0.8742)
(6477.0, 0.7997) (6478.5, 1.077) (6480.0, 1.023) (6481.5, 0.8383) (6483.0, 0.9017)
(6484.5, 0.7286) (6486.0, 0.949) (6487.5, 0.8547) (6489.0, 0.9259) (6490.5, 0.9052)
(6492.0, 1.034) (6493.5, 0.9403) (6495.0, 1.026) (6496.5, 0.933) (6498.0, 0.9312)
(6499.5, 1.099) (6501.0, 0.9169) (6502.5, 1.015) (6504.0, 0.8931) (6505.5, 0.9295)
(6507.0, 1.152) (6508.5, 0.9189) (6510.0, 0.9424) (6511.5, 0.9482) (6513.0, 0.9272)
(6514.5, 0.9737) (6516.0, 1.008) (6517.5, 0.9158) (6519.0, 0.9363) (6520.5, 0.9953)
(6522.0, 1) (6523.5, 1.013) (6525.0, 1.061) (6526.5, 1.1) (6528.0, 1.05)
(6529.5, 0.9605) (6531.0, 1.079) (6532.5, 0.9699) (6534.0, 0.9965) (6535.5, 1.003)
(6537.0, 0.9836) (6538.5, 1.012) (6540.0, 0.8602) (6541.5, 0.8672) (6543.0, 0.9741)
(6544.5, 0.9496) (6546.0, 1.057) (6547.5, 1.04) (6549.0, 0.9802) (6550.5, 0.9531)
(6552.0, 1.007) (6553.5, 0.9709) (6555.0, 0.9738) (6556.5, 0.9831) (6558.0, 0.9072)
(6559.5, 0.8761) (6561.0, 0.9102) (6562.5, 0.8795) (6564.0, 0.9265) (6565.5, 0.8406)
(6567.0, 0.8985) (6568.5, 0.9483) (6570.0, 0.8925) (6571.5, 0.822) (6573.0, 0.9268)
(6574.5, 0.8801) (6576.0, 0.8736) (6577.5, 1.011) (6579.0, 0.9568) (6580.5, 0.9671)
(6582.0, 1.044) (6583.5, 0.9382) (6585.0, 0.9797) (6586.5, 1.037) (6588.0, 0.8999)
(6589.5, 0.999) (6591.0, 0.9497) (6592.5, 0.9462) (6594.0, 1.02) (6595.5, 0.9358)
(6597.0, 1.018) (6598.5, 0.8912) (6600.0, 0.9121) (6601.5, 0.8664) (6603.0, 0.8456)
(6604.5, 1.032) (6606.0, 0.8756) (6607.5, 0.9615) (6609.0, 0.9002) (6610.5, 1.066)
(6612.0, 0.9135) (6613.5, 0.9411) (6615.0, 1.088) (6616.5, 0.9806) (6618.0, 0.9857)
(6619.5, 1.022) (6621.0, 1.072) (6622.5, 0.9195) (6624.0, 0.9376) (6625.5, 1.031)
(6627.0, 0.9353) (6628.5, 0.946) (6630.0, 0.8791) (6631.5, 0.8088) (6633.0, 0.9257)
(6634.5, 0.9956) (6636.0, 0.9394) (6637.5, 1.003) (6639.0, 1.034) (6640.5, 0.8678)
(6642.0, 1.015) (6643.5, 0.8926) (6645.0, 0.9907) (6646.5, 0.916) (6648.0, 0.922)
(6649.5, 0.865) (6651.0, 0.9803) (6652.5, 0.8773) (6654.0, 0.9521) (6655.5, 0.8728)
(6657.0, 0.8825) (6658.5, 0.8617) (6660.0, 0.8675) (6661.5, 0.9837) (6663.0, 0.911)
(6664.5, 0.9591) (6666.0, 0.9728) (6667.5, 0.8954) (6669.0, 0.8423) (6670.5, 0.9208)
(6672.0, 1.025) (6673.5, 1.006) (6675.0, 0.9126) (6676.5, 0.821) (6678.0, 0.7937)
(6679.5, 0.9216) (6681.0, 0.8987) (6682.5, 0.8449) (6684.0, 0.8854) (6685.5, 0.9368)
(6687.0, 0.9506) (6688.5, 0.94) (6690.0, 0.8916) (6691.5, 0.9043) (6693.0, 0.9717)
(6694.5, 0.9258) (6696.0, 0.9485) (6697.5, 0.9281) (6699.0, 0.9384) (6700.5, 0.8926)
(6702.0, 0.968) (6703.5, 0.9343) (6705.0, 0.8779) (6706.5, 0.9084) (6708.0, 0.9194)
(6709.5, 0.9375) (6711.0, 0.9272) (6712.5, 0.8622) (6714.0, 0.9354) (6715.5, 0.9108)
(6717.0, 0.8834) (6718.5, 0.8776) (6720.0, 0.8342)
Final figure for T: -0.03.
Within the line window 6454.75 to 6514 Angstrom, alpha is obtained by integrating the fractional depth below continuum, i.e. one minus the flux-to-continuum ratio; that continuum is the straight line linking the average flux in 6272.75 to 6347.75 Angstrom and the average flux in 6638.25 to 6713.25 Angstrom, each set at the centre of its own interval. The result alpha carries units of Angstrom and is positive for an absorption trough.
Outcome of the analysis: -1.9 Angstrom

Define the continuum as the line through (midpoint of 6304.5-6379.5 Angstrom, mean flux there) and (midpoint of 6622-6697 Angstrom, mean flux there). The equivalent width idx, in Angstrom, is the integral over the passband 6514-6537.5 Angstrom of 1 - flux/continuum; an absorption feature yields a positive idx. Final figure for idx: -2.02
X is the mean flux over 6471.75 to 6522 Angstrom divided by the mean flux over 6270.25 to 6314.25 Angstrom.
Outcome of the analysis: 1.04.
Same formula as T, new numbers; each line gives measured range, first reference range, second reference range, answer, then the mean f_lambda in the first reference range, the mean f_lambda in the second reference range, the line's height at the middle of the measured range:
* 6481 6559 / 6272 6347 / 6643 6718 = -0.06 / 0.914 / 0.915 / 0.915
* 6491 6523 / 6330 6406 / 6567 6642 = -0.03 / 0.93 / 0.952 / 0.943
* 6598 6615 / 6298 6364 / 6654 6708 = -0.02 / 0.921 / 0.915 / 0.916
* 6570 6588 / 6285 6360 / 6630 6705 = -0.03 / 0.919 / 0.921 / 0.921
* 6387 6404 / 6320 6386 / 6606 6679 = 0.02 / 0.931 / 0.939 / 0.932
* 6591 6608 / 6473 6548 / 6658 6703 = 0.00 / 0.967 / 0.918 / 0.941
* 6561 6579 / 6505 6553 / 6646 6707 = 0.07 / 0.987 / 0.915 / 0.967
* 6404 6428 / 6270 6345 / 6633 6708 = -0.04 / 0.915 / 0.923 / 0.918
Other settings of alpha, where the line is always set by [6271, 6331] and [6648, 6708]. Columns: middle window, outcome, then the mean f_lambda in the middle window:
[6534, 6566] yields -1.3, 0.952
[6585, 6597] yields -0.8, 0.973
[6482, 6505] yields -0.6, 0.936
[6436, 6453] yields -1.1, 0.973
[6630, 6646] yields -0.5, 0.944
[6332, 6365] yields -0.5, 0.928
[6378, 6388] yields -0.4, 0.953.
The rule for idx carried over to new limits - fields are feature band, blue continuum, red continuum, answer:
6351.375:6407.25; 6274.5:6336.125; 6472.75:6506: -0.52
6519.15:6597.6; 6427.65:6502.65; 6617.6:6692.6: -1.95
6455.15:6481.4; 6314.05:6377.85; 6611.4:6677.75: -0.58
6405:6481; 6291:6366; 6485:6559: -0.36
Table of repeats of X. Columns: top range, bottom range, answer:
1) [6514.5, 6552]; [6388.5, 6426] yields 1.06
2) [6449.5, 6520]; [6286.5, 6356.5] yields 1.03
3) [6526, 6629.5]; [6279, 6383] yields 1.04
